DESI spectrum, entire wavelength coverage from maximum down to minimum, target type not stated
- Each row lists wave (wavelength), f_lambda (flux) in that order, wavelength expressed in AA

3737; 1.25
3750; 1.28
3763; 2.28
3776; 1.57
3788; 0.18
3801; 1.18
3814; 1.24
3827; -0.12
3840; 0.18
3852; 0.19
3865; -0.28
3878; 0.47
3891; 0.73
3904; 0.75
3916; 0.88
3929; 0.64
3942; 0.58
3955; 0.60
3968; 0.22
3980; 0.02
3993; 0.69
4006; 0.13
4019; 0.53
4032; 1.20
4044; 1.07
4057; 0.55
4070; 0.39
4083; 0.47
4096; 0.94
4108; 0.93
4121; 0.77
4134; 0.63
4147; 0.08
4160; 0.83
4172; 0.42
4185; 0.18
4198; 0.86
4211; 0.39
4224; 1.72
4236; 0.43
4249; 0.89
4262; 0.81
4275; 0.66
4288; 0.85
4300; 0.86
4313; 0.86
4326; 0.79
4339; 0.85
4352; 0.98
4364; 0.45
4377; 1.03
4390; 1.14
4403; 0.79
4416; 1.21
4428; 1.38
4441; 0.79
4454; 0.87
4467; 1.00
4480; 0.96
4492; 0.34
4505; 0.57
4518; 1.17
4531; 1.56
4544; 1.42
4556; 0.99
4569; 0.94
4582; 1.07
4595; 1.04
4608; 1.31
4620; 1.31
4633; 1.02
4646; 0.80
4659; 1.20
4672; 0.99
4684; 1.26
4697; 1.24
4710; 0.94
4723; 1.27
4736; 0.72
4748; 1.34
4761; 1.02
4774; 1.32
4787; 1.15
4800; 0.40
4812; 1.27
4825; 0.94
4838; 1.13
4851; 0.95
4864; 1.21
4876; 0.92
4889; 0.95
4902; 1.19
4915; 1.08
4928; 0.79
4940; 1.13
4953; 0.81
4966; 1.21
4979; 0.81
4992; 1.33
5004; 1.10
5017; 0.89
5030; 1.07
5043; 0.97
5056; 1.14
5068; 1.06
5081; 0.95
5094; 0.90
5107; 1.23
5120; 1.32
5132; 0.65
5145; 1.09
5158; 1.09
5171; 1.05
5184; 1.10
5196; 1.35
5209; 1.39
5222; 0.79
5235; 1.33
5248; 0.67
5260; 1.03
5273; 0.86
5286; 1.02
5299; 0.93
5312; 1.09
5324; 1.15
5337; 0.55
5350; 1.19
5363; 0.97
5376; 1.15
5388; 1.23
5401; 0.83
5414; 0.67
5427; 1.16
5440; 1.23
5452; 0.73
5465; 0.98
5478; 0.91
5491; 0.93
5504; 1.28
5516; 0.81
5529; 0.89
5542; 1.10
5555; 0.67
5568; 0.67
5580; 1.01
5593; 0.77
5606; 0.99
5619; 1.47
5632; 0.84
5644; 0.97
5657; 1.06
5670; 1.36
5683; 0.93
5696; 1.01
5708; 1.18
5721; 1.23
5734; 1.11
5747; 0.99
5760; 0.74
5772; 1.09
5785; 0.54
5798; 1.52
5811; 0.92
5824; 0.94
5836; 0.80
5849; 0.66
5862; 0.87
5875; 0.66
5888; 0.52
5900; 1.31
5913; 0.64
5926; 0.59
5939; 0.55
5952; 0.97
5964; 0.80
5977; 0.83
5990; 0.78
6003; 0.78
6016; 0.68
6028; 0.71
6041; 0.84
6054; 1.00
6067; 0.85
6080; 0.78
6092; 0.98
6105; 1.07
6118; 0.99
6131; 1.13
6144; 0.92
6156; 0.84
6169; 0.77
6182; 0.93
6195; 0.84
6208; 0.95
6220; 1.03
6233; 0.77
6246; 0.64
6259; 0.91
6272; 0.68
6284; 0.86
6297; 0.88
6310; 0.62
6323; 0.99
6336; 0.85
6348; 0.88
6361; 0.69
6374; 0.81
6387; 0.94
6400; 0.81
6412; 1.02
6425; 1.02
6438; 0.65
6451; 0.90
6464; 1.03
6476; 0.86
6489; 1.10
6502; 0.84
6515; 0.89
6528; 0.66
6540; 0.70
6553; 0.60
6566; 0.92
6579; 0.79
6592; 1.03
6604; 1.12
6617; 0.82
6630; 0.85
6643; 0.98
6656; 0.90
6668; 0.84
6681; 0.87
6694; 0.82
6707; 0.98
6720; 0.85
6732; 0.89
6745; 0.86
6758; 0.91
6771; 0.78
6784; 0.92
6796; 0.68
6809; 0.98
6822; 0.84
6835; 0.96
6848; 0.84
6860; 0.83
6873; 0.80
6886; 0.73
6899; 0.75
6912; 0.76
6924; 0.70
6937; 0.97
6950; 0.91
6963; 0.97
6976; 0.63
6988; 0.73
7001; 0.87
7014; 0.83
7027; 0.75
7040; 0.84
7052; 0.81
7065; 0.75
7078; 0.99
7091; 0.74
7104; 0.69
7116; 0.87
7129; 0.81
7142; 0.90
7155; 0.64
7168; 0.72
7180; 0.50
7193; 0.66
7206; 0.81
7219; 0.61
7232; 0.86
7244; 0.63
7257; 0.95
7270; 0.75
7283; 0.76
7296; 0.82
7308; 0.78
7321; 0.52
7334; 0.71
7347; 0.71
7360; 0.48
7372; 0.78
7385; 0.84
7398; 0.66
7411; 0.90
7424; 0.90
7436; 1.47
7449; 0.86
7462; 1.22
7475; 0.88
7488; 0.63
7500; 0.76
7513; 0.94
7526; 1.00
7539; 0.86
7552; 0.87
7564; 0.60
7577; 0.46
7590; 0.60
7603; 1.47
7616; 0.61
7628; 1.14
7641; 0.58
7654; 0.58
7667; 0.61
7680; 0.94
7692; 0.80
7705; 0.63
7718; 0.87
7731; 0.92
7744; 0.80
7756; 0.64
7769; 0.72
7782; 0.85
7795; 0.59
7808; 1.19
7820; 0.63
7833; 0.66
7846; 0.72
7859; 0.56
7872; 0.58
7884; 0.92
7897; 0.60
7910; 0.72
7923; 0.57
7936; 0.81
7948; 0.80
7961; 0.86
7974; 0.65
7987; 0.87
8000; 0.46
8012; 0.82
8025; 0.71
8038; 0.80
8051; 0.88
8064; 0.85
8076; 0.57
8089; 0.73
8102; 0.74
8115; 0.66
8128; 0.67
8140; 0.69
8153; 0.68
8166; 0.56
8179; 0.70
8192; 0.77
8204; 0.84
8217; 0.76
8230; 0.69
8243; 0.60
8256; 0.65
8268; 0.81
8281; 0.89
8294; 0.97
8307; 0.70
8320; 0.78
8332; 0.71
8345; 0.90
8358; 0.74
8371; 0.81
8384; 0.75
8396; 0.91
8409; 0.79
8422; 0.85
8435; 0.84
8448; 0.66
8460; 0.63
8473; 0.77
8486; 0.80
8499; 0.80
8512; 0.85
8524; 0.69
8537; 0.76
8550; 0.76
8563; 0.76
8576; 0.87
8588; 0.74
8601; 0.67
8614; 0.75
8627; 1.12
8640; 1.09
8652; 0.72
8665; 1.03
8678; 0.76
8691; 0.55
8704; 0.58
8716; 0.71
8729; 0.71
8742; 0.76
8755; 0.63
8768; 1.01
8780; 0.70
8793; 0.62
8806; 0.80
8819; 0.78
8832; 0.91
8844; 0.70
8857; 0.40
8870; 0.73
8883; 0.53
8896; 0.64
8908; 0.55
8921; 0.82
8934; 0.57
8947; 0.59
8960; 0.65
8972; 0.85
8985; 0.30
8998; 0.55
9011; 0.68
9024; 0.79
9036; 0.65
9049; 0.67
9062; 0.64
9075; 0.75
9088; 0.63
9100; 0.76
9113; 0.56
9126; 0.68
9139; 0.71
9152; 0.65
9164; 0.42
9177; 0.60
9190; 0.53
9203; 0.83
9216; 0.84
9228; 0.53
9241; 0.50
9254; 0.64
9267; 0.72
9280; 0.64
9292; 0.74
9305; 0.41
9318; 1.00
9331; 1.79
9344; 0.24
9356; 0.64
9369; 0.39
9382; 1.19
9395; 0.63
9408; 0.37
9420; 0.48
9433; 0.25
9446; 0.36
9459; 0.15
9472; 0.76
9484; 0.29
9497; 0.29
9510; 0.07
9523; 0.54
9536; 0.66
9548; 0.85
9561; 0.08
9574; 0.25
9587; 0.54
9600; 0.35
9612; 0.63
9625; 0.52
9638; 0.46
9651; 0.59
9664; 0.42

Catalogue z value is 0.13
